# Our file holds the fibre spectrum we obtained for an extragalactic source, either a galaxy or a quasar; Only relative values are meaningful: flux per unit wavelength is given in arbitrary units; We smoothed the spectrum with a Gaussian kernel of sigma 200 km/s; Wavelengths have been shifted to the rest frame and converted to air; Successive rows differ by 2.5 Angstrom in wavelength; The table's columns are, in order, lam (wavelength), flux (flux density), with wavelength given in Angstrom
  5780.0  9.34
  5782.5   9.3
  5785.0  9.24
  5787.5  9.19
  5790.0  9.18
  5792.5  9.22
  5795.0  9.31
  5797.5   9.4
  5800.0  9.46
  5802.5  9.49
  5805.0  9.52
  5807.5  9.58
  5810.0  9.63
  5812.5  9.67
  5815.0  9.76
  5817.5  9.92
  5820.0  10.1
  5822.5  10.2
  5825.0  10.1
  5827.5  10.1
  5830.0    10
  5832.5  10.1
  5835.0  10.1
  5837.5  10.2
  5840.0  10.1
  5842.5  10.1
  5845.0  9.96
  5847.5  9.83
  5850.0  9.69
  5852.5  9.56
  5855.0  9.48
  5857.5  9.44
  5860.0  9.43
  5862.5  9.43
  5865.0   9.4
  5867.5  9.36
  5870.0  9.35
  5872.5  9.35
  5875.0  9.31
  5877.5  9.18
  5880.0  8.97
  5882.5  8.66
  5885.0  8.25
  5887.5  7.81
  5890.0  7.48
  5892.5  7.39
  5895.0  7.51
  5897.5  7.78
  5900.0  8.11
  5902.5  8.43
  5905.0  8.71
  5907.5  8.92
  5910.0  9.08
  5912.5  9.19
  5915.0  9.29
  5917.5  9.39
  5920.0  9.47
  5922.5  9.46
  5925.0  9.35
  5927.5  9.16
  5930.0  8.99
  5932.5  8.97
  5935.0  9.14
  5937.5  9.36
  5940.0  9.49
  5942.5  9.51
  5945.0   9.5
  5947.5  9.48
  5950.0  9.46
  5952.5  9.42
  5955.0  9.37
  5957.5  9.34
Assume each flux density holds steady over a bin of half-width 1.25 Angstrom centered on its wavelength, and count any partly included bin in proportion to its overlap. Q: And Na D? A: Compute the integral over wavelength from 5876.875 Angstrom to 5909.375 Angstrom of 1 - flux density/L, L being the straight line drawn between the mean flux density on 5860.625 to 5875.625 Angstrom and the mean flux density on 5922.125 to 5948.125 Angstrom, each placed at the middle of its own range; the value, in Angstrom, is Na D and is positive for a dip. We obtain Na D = 3.83 Angstrom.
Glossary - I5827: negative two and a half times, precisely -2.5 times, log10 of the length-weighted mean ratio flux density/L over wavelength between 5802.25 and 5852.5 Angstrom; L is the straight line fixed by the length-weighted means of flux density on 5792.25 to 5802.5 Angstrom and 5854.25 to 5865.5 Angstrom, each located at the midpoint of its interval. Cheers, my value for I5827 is -0.06 mag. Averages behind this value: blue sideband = 9.38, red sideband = 9.44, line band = 9.91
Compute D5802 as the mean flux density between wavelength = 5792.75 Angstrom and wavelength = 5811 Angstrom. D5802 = 9.47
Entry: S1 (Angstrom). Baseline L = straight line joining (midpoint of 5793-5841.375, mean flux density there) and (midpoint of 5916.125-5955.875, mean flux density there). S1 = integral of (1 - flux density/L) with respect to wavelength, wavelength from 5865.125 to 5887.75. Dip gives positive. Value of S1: 1.4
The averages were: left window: 9.82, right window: 9.34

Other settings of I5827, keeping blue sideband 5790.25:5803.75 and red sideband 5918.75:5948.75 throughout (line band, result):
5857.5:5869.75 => -0.01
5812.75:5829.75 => -0.07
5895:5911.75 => 0.11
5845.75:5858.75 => -0.03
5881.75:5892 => 0.17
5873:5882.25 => 0.03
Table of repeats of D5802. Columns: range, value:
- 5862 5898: 8.62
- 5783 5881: 9.63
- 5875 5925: 8.62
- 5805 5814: 9.62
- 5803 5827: 9.83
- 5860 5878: 9.35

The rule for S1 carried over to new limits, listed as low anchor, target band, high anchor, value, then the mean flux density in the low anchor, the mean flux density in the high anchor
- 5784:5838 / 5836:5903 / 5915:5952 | 3.51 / 9.7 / 9.34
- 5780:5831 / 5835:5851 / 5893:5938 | -1.08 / 9.61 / 8.87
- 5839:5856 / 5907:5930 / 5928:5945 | 0.29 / 9.82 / 9.26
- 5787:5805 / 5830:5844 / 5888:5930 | -1.56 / 9.34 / 8.66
